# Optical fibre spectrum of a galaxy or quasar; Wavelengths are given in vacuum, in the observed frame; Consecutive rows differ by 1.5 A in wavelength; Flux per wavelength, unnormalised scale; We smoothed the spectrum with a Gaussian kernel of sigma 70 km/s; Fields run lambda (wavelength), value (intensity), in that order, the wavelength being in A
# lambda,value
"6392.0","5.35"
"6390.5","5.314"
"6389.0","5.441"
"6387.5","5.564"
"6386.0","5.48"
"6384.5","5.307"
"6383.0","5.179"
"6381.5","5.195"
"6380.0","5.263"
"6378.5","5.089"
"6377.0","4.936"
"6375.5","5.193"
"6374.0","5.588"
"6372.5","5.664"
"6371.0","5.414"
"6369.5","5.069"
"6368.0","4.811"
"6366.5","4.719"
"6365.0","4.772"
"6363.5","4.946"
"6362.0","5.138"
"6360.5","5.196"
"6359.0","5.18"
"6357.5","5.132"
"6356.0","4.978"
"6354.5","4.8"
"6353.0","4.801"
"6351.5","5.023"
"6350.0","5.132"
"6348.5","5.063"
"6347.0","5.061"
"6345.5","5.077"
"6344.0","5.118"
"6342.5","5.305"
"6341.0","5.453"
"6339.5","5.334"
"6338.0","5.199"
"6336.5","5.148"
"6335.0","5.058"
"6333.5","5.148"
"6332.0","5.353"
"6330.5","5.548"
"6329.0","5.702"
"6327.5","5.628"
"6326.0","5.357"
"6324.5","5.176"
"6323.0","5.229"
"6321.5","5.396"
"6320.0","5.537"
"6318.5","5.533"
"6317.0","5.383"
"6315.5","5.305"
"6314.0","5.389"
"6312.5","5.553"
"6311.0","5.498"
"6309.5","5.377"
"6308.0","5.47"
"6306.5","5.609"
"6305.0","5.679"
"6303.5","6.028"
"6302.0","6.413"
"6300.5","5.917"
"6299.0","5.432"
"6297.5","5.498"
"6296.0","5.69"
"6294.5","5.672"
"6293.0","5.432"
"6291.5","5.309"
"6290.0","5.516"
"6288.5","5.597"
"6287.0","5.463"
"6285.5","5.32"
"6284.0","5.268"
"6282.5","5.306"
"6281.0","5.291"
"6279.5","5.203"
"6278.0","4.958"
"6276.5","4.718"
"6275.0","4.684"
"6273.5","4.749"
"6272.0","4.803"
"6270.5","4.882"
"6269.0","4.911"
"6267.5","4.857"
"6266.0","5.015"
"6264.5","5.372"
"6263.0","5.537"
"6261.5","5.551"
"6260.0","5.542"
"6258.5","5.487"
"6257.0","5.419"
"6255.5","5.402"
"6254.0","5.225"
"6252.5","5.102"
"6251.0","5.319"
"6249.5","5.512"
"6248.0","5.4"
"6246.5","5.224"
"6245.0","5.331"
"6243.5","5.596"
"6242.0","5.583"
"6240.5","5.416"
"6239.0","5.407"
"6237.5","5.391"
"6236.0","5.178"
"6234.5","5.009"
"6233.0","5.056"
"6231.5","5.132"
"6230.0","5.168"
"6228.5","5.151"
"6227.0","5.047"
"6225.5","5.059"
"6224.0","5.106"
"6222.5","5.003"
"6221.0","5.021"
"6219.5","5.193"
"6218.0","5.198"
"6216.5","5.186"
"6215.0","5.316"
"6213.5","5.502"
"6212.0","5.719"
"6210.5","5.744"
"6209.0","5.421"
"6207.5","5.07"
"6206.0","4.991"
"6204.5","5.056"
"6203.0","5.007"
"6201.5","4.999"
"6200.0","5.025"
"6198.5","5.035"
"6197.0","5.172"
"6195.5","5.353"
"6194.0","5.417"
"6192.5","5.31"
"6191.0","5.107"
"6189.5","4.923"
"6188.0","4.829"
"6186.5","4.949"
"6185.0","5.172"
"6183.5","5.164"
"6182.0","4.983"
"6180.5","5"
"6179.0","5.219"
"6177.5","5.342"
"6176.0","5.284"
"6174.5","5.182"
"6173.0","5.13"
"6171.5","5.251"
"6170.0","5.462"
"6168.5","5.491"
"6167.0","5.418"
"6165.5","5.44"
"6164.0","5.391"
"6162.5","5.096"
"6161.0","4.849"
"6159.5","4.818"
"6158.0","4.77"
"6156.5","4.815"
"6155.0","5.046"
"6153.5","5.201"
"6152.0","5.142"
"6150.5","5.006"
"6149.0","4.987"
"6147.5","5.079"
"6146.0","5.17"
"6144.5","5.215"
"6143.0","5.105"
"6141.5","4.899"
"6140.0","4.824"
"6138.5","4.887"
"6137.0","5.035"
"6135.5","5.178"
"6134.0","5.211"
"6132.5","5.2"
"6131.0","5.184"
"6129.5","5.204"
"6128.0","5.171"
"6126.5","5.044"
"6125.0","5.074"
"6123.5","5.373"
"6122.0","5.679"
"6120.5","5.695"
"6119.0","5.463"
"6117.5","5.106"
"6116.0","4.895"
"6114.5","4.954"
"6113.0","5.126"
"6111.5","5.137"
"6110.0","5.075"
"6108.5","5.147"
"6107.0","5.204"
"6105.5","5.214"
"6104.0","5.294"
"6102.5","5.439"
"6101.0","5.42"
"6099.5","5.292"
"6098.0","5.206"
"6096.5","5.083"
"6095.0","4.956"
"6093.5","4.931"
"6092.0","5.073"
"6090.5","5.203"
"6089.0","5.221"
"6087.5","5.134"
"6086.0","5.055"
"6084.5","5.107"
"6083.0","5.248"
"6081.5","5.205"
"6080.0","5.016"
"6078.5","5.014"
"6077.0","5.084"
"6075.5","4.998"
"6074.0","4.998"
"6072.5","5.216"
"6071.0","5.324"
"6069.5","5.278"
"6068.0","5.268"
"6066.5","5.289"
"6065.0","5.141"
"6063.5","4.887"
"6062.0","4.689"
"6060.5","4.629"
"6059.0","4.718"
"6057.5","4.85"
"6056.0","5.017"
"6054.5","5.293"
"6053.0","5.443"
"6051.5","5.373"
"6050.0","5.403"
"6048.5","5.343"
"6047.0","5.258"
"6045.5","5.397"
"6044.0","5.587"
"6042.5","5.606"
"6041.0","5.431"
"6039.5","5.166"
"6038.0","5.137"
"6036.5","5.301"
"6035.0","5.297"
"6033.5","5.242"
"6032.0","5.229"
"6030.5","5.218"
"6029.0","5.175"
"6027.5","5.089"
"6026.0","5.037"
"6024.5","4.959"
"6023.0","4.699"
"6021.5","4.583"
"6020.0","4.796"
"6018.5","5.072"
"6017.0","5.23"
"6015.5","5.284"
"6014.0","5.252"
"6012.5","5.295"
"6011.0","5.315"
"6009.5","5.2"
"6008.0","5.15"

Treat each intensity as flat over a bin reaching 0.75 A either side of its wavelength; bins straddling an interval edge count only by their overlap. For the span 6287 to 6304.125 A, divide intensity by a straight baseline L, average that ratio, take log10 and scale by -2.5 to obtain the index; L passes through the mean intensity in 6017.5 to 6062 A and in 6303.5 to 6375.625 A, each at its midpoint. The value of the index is -0.08 mag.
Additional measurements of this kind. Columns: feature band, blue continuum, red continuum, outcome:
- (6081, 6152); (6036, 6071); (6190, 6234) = 0.008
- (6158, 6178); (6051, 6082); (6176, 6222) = -0.014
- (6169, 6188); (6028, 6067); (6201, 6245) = 0.012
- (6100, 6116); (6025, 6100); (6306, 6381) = -0.003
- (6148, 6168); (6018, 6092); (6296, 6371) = 0.025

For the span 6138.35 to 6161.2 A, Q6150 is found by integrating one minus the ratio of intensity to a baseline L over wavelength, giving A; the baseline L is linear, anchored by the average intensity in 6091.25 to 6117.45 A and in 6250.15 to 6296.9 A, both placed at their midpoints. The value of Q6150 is 0.78 A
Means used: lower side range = 5.14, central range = 4.99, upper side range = 5.25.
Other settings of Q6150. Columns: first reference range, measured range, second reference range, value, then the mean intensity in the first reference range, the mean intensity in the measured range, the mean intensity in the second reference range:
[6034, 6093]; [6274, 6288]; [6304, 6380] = 0.3 A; 5.17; 5.14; 5.25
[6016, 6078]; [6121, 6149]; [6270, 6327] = 0.5 A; 5.14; 5.14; 5.39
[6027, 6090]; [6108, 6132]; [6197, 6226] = -0.1 A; 5.18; 5.21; 5.19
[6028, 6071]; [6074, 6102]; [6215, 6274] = 0.4 A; 5.2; 5.12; 5.22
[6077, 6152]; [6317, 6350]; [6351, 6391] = -1.0 A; 5.15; 5.3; 5.16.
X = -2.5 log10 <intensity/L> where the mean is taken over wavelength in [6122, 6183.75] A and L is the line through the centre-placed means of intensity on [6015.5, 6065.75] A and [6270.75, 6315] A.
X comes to 0.02 mag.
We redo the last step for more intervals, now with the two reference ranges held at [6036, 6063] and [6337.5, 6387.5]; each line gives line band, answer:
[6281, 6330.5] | -0.07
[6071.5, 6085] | 0.02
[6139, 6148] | 0.03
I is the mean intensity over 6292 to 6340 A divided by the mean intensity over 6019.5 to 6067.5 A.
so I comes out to 1.07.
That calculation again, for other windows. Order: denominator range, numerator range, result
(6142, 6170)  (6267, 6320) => 1.05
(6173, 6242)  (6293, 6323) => 1.08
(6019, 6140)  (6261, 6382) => 1.02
